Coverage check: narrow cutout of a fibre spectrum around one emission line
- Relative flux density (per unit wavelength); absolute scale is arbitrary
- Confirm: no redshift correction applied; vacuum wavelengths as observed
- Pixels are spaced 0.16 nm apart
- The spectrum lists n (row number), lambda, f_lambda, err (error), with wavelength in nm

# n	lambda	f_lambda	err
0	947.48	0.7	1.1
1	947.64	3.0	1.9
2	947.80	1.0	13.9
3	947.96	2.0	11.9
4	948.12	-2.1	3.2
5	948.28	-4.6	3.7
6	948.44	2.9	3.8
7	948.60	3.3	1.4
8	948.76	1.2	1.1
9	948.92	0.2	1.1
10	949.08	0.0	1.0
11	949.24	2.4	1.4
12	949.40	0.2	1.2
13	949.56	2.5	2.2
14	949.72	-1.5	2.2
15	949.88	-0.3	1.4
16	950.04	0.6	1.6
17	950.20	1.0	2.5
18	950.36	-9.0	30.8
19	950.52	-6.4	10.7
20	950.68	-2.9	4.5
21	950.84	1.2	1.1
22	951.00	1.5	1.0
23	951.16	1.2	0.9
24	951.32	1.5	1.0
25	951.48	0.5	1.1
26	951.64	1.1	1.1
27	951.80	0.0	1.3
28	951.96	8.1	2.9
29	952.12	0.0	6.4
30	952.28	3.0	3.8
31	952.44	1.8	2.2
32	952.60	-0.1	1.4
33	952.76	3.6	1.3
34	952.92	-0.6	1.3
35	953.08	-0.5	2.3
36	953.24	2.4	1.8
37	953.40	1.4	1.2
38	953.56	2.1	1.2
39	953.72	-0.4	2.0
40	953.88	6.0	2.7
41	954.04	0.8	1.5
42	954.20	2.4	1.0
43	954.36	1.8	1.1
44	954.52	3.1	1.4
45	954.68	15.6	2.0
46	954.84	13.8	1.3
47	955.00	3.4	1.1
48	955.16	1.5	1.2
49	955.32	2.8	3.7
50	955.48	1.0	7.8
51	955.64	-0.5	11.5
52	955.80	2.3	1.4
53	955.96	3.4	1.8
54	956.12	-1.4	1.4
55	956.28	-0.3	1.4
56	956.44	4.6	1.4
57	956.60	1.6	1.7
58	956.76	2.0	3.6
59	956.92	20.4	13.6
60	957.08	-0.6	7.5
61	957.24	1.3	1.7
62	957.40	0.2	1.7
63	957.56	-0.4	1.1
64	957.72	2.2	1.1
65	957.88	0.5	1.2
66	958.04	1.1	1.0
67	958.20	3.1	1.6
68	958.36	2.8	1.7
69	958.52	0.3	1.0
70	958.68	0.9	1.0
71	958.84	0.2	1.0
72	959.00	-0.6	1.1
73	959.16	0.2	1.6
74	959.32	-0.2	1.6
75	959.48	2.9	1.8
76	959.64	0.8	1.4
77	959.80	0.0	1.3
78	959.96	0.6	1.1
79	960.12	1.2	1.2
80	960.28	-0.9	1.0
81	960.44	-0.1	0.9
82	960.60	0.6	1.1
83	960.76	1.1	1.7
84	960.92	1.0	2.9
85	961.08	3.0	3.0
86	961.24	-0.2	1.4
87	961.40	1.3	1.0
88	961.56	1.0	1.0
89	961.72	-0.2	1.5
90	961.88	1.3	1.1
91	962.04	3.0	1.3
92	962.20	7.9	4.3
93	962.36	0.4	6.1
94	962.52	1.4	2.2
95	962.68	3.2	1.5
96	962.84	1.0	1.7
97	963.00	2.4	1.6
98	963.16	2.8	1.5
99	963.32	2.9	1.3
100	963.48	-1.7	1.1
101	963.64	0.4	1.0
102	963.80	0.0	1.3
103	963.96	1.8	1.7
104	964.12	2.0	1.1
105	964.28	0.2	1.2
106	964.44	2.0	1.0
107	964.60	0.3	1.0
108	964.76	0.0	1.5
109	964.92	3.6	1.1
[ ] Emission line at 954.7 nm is [O III]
